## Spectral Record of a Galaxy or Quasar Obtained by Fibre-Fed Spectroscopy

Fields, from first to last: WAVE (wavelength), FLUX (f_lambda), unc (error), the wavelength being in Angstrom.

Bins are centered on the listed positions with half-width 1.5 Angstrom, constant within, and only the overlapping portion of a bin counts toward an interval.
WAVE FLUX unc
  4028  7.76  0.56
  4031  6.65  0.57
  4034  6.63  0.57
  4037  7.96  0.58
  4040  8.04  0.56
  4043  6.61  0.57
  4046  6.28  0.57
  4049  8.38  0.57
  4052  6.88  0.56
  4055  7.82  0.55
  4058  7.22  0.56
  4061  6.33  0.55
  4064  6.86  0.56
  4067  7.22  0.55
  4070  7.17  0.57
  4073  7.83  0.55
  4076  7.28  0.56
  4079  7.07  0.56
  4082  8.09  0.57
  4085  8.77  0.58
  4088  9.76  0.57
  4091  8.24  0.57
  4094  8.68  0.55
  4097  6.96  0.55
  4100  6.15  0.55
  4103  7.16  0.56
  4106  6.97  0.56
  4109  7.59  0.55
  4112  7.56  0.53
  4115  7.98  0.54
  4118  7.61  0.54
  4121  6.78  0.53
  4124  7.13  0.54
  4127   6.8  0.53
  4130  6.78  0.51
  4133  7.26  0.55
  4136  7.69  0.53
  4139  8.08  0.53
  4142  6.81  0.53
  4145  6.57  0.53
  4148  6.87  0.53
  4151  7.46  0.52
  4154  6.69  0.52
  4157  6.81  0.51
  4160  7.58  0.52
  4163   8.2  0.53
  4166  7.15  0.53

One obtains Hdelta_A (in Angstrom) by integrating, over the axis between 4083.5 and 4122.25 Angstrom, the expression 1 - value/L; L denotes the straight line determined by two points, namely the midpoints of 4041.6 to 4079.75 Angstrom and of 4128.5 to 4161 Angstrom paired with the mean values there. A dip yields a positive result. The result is -3.08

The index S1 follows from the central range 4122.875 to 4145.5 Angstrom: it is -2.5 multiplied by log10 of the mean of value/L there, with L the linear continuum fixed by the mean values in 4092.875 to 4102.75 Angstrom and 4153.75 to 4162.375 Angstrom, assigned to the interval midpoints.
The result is 0.00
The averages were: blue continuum 7.2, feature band 7.17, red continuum 7.19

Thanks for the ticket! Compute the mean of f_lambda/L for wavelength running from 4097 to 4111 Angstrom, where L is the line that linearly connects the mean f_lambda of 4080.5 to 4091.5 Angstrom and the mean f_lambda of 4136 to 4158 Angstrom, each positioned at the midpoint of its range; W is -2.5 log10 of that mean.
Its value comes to 0.182 mag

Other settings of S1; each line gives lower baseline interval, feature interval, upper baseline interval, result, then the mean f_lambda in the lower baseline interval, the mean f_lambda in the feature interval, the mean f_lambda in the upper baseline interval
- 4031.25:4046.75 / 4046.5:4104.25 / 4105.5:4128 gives -0.050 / 7.11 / 7.55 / 7.33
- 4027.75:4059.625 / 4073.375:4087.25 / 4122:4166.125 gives -0.096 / 7.27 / 7.91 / 7.19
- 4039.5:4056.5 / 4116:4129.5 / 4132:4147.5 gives 0.026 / 7.29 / 7.09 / 7.26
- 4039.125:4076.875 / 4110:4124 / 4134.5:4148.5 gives -0.033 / 7.21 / 7.45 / 7.23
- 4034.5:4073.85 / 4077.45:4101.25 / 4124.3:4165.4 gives -0.107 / 7.25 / 7.98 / 7.2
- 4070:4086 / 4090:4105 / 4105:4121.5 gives 0.027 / 7.72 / 7.4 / 7.47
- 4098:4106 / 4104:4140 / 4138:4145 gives -0.056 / 6.73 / 7.34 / 7.21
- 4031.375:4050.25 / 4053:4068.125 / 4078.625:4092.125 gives 0.106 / 7.26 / 7.08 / 8.5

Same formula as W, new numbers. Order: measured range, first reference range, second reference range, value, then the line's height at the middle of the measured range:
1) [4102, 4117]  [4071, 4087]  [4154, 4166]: 0.03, 7.67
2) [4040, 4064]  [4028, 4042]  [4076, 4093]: 0.08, 7.67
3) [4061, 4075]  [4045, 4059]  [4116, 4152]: 0.02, 7.32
